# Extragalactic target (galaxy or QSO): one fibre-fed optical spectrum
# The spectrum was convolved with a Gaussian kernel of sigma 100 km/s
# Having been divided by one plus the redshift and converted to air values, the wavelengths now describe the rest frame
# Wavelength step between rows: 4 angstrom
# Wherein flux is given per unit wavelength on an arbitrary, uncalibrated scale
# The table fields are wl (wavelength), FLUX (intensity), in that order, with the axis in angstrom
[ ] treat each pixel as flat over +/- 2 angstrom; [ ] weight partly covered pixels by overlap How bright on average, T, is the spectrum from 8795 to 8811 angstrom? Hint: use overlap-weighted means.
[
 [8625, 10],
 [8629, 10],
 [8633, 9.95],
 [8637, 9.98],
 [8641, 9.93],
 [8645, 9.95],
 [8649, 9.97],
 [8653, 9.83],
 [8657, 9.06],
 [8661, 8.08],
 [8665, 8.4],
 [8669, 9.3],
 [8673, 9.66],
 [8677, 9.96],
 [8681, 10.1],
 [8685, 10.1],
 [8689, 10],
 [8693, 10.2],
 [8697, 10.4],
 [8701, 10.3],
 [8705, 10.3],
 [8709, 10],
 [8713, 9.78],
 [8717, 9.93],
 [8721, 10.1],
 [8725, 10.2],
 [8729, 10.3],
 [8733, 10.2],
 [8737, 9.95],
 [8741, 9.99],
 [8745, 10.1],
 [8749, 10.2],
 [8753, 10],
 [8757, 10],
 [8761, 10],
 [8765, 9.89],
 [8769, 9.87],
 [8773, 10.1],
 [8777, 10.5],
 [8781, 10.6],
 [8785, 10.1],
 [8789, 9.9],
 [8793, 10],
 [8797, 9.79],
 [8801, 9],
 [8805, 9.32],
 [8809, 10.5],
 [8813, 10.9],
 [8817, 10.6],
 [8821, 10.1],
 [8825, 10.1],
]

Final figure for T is 9.65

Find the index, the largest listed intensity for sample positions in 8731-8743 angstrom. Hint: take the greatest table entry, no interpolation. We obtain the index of 10.2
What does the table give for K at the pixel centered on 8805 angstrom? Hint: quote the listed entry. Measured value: 9.32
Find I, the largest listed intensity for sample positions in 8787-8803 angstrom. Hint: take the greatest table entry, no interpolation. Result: 10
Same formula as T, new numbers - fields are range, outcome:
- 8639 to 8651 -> 9.95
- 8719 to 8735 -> 10.2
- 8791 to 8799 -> 9.89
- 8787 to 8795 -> 9.95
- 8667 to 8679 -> 9.64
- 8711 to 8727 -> 10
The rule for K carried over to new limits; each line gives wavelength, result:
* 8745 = 10.1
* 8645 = 9.95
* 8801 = 9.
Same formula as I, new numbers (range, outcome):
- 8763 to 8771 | 9.89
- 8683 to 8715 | 10.4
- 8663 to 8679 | 9.96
